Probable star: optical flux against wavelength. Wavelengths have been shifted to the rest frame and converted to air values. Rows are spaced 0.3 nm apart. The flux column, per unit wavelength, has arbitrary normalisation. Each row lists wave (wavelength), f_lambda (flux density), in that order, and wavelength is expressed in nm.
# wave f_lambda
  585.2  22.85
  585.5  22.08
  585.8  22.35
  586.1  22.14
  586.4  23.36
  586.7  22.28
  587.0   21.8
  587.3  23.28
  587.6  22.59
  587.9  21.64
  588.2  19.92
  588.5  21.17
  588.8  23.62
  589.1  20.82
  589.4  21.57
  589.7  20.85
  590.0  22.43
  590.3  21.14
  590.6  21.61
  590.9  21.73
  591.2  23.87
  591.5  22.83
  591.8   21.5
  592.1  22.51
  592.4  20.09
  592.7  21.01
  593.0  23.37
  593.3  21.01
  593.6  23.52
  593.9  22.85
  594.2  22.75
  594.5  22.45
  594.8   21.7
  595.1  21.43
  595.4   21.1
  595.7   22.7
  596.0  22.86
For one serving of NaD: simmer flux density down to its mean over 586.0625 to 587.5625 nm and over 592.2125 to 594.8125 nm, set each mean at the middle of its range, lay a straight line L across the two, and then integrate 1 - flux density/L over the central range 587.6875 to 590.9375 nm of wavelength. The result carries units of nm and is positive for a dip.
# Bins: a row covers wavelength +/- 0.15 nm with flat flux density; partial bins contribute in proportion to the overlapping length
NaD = 0.13 nm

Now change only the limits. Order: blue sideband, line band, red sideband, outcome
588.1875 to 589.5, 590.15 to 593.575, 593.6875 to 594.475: 0.05 nm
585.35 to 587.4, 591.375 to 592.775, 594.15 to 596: 0.04 nm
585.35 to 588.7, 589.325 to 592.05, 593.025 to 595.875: 0.02 nm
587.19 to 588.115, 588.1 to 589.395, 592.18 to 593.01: 0.04 nm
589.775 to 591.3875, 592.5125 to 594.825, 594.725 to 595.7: -0.06 nm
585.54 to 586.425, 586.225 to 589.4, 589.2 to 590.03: -0.01 nm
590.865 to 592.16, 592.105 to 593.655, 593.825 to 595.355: 0.04 nm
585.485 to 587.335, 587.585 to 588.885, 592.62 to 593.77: 0.05 nm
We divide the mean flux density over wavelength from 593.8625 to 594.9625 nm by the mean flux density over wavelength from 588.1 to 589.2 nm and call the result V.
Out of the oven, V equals 1.0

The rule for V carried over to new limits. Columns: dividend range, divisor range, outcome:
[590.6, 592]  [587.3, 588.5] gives 1.04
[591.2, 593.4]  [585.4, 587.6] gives 0.97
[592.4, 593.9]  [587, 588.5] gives 1.01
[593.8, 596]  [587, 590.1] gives 1.02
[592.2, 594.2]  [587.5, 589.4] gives 1.02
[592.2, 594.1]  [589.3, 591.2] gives 1.01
